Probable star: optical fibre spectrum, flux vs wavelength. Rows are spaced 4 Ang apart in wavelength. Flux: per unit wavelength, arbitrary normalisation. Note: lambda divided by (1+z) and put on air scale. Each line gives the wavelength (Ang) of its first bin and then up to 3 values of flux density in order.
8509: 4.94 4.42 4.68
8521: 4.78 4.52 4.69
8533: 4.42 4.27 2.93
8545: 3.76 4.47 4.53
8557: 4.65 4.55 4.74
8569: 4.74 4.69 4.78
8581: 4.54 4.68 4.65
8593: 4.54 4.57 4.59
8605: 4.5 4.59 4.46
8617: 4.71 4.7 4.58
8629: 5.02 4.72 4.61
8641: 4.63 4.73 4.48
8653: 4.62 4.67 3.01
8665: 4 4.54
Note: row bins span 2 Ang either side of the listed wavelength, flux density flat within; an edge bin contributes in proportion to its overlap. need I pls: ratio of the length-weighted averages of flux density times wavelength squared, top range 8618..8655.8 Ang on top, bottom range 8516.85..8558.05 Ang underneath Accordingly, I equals 1.11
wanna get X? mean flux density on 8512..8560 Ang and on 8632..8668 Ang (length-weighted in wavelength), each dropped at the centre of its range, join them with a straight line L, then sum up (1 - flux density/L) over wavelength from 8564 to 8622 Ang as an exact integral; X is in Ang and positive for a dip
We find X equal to -3.5 Ang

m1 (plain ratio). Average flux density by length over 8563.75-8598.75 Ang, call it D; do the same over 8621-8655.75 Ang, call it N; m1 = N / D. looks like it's 1.00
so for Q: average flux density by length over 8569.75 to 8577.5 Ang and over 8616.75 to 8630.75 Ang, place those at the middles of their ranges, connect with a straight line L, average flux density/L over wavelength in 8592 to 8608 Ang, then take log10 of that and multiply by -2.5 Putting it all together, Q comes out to 0.04 mag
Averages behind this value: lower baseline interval 4.73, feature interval 4.55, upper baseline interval 4.75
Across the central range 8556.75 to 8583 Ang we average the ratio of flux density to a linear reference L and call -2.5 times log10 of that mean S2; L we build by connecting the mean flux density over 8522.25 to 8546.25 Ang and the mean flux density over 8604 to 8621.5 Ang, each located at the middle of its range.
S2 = -0.08 mag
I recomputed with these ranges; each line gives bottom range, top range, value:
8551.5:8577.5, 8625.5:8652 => 1.02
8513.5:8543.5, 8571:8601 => 1.09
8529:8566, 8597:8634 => 1.11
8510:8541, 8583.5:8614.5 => 1.05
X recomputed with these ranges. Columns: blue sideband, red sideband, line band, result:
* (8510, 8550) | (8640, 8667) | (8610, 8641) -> -2.8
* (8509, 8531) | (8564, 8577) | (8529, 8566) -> 3.4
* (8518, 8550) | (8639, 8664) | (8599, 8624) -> -1.7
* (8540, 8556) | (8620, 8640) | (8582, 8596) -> -0.8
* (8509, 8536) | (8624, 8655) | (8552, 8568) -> 0.0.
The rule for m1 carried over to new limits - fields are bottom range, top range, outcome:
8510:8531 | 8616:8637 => 1.02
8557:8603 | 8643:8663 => 0.93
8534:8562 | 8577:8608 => 1.10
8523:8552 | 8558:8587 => 1.12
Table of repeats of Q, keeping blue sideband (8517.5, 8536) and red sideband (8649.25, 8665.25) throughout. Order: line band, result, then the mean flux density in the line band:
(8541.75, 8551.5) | 0.14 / 3.98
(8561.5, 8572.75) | -0.06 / 4.71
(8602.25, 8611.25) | -0.06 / 4.55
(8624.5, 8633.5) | -0.14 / 4.81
